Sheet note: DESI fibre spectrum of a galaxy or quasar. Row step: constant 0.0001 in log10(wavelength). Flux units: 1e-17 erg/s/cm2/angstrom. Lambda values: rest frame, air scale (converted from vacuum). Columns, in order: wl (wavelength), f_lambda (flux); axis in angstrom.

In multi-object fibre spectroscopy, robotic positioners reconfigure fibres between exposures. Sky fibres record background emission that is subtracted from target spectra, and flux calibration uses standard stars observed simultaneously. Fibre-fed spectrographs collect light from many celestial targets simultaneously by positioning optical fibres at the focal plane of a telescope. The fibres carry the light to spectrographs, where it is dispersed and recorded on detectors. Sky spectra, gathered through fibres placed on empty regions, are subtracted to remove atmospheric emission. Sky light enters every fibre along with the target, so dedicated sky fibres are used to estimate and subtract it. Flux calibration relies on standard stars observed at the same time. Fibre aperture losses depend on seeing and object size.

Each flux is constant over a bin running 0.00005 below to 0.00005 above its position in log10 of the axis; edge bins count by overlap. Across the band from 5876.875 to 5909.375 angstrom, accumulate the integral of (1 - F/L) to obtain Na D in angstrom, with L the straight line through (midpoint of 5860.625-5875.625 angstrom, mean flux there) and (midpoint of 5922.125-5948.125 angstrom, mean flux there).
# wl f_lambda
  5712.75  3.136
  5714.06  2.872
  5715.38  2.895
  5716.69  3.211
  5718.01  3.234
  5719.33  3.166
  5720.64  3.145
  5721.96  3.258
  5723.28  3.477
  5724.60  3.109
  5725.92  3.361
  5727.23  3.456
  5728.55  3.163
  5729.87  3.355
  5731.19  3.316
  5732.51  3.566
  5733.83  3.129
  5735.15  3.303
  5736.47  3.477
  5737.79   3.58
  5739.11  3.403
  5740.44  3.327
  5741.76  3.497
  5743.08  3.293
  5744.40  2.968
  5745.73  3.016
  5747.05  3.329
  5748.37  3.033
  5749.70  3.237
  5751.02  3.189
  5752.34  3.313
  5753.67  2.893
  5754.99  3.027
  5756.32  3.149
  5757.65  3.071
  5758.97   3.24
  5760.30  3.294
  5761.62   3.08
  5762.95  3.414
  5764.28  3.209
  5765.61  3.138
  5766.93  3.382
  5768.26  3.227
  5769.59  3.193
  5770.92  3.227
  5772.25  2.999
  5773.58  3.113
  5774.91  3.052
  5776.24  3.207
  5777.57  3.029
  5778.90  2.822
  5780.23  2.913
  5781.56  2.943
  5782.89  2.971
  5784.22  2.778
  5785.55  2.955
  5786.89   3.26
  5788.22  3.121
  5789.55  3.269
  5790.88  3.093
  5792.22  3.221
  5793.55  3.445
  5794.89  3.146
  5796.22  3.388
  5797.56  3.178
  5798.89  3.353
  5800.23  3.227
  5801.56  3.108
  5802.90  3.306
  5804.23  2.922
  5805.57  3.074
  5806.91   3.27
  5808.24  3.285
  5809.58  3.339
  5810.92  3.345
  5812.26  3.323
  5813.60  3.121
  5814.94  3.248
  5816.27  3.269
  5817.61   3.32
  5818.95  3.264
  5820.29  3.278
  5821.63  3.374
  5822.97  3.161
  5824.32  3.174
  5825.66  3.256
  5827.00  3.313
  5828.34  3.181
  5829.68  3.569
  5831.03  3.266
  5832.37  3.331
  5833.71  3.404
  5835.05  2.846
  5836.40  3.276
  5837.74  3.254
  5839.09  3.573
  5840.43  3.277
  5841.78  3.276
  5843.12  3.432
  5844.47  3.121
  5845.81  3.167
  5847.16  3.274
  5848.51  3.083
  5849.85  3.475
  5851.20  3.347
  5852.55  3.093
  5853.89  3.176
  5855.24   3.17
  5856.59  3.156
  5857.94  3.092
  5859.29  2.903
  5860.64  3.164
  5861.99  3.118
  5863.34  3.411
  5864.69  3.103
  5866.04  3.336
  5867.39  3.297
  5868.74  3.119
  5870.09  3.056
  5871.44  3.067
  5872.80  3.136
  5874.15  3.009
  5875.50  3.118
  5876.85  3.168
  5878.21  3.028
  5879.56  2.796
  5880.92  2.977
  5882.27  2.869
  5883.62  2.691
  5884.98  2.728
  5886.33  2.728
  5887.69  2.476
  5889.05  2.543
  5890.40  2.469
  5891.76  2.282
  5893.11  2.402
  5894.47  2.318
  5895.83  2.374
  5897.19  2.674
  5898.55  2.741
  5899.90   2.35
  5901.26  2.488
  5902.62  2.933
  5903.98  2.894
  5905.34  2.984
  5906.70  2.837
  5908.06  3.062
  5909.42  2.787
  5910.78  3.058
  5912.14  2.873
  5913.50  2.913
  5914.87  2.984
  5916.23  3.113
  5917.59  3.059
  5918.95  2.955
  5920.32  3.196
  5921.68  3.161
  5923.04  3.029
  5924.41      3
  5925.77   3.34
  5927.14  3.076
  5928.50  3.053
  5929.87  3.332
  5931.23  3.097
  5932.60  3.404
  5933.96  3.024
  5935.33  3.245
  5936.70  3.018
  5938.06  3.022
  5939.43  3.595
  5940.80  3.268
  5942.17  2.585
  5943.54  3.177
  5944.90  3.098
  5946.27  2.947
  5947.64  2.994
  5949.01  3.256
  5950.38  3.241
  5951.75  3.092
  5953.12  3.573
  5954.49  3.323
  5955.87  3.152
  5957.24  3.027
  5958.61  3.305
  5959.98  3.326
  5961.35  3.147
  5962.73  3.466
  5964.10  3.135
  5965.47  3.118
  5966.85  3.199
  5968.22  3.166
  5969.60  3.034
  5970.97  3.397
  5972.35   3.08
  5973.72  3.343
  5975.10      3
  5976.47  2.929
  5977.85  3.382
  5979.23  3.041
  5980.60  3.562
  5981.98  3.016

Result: 4.7 angstrom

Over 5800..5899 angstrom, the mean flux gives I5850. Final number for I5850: 3.09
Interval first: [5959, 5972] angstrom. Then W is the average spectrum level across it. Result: 3.22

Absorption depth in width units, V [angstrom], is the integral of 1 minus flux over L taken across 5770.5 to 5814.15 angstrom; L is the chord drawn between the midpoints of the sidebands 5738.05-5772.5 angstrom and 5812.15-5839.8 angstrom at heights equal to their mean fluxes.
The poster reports 1.3 angstrom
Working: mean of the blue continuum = 3.2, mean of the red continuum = 3.28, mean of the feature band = 3.15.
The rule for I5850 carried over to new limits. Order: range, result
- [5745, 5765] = 3.16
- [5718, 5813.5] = 3.2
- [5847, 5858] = 3.21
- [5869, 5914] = 2.79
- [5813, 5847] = 3.27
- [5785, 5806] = 3.19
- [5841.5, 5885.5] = 3.12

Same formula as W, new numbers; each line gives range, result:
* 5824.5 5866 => 3.24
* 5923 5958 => 3.15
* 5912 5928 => 3.06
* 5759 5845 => 3.21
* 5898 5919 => 2.88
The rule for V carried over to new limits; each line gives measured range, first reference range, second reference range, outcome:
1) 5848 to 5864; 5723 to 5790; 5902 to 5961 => -0.21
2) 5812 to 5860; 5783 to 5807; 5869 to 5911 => -3.97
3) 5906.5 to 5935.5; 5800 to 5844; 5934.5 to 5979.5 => 1.11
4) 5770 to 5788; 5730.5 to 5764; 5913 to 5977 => 1.14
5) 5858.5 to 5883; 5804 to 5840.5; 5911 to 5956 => 0.86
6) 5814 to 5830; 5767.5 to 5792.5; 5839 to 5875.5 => -0.70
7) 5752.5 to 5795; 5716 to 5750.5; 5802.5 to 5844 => 1.99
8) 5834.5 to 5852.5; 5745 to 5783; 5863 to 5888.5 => -1.32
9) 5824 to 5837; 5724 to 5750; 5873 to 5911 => -1.32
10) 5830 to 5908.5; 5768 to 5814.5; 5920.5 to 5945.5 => 3.71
